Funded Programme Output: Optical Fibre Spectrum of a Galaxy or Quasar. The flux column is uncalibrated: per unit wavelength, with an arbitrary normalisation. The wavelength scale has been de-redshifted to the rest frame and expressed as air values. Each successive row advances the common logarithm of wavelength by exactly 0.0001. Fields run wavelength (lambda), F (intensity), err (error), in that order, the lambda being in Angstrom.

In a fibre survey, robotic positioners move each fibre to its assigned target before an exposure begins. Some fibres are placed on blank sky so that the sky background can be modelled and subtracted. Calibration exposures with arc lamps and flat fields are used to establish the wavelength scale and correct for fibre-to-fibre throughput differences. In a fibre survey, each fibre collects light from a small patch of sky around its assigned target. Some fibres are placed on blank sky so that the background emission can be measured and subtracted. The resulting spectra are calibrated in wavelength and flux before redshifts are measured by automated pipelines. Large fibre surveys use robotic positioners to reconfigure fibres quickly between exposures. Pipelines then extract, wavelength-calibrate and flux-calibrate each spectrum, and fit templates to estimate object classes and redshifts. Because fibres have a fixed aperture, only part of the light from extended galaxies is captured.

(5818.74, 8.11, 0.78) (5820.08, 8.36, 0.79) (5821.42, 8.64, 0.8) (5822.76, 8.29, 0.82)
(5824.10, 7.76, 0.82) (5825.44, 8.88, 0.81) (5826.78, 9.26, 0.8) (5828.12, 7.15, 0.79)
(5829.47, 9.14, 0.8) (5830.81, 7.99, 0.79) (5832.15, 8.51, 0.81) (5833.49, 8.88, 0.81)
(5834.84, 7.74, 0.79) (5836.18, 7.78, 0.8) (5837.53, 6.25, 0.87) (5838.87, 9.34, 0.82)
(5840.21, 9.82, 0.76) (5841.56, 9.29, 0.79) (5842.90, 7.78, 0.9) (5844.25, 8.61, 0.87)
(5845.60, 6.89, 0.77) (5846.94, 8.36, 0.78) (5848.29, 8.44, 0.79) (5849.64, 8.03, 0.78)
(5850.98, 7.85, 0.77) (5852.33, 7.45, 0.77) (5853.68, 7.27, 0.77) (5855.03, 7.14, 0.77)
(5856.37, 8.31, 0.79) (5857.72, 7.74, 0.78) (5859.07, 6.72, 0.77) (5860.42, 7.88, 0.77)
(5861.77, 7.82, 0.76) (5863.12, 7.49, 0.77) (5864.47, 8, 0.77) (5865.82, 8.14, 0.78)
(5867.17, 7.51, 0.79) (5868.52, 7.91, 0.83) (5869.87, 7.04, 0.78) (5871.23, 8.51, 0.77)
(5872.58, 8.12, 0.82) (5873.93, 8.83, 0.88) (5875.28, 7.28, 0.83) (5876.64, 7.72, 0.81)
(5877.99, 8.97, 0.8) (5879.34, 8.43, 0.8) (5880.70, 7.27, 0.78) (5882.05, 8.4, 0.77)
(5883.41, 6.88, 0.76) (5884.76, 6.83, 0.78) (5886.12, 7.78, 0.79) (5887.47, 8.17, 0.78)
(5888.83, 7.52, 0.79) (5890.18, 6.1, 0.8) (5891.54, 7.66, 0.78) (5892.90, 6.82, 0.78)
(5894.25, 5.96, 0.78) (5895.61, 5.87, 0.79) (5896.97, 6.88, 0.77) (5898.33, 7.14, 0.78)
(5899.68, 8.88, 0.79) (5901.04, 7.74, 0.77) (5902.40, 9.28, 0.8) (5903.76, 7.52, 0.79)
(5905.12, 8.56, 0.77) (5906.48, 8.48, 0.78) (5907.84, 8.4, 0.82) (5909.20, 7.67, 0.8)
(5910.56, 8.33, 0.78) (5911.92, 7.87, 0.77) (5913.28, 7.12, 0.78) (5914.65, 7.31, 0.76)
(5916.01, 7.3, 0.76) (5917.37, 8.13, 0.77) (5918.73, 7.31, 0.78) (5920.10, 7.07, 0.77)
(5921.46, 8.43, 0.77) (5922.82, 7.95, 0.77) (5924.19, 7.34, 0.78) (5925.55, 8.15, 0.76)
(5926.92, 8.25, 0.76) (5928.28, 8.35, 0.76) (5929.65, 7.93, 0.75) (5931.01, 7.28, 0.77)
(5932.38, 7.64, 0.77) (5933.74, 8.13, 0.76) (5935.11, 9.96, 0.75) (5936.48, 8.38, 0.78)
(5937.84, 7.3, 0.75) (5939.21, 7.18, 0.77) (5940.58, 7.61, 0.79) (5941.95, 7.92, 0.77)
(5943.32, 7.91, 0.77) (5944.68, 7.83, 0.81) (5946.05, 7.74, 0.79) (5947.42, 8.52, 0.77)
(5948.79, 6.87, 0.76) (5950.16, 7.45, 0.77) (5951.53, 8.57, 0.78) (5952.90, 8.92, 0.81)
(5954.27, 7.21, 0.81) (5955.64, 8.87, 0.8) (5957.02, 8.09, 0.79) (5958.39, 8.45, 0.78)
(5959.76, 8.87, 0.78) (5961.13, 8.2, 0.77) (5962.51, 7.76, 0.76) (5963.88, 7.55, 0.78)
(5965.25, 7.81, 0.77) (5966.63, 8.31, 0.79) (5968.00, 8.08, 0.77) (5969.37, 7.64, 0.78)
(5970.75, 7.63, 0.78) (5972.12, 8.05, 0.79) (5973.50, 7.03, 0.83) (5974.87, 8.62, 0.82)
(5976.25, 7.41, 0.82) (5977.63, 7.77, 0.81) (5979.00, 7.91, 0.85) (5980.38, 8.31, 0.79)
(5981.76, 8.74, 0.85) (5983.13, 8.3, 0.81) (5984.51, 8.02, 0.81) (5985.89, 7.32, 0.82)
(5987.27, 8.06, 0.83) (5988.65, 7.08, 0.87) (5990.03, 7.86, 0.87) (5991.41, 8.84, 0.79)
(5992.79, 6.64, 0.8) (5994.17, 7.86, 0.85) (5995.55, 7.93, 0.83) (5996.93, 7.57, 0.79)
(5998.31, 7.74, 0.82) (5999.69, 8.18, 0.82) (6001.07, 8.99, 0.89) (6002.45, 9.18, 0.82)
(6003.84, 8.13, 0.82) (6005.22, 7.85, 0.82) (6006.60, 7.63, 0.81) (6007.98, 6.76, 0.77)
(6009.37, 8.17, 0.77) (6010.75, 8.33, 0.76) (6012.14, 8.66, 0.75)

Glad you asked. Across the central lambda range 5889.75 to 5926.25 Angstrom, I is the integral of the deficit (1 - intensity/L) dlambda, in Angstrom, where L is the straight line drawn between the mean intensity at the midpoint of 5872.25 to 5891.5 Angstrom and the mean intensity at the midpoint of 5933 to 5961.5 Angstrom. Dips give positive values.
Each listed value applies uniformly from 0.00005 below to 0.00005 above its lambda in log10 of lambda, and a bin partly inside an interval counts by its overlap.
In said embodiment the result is 1.2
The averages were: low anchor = 7.73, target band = 7.61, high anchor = 8.09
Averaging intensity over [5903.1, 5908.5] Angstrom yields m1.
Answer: 8.24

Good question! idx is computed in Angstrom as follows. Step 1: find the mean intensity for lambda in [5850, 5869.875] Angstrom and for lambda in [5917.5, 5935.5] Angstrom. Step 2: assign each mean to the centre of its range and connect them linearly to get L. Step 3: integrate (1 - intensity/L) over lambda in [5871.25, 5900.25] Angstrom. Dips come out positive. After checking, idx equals 0.9 Angstrom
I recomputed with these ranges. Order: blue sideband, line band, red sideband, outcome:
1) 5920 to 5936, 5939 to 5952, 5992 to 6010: 0.4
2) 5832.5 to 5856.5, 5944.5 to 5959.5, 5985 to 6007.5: -0.2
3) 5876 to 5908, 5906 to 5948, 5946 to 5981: -0.5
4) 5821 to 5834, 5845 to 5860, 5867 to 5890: 0.9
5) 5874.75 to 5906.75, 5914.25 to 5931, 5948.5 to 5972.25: 0.0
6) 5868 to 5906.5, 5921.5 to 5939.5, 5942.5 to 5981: -0.4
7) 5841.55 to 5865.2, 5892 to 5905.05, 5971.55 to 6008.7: 0.7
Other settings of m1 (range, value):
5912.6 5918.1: 7.46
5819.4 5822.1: 8.5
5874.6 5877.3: 7.49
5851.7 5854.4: 7.34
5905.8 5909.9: 8.19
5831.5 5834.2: 8.67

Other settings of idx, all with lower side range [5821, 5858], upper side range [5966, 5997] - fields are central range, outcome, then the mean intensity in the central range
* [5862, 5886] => 0.8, 7.84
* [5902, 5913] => -0.2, 8.2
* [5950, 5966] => -0.5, 8.17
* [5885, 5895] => 1.2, 7.12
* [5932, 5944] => -0.1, 8.01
